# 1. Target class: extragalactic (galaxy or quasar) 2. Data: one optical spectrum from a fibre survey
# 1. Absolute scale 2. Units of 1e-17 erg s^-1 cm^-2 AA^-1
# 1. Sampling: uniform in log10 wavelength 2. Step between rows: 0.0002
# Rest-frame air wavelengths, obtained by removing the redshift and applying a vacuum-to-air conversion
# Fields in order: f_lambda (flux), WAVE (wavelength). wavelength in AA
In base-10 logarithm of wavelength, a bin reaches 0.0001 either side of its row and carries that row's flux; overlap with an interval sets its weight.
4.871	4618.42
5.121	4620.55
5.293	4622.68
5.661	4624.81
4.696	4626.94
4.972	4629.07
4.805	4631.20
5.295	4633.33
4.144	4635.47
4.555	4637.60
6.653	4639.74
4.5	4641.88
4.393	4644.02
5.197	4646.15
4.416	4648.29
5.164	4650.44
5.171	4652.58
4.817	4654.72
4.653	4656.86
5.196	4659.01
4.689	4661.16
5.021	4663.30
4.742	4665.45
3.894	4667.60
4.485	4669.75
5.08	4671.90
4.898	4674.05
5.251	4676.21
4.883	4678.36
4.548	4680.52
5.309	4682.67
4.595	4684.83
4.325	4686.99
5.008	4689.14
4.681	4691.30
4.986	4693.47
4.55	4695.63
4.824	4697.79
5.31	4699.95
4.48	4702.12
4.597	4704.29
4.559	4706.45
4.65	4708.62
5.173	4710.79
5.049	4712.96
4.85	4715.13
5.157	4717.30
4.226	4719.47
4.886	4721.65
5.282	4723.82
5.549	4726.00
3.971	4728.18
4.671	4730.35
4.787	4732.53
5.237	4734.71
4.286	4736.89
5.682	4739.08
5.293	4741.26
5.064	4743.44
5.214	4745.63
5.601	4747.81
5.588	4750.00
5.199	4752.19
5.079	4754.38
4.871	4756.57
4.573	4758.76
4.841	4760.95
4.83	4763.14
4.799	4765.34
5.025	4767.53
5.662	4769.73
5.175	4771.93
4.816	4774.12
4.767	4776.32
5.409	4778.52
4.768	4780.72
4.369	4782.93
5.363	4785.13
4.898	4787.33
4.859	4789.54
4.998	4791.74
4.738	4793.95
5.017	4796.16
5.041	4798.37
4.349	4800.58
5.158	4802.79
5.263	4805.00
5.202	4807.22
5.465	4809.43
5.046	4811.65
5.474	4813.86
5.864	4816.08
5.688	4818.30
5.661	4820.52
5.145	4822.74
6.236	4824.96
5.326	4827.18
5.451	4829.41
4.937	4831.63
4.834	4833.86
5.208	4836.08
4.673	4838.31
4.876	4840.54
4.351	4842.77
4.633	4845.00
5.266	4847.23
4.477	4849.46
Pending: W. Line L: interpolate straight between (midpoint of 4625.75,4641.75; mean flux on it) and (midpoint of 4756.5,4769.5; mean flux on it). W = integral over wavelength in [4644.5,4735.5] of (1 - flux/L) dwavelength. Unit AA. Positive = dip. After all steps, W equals 2.15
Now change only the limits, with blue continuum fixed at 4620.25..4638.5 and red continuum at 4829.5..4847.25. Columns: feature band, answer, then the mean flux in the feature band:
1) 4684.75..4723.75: 1.0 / 4.79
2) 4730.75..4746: -0.5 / 5.05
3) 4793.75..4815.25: -1.0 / 5.1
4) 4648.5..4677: 0.6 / 4.83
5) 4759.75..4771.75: -0.4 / 5.04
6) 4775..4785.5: 0.0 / 4.9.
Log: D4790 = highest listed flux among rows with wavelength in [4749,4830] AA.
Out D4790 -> 6.236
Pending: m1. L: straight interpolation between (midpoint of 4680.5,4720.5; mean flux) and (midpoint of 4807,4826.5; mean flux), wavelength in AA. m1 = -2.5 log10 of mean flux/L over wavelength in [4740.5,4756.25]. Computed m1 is -0.04 mag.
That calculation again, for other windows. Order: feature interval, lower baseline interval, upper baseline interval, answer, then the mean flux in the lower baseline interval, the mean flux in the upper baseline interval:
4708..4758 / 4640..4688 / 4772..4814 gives -0.02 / 4.81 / 4.99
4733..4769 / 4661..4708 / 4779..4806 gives -0.05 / 4.76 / 4.91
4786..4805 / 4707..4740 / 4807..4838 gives 0.07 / 4.89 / 5.38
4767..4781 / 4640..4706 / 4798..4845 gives -0.01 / 4.81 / 5.19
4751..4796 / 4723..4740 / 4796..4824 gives 0.03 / 4.92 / 5.27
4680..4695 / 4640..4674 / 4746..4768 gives 0.02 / 4.81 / 5.05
